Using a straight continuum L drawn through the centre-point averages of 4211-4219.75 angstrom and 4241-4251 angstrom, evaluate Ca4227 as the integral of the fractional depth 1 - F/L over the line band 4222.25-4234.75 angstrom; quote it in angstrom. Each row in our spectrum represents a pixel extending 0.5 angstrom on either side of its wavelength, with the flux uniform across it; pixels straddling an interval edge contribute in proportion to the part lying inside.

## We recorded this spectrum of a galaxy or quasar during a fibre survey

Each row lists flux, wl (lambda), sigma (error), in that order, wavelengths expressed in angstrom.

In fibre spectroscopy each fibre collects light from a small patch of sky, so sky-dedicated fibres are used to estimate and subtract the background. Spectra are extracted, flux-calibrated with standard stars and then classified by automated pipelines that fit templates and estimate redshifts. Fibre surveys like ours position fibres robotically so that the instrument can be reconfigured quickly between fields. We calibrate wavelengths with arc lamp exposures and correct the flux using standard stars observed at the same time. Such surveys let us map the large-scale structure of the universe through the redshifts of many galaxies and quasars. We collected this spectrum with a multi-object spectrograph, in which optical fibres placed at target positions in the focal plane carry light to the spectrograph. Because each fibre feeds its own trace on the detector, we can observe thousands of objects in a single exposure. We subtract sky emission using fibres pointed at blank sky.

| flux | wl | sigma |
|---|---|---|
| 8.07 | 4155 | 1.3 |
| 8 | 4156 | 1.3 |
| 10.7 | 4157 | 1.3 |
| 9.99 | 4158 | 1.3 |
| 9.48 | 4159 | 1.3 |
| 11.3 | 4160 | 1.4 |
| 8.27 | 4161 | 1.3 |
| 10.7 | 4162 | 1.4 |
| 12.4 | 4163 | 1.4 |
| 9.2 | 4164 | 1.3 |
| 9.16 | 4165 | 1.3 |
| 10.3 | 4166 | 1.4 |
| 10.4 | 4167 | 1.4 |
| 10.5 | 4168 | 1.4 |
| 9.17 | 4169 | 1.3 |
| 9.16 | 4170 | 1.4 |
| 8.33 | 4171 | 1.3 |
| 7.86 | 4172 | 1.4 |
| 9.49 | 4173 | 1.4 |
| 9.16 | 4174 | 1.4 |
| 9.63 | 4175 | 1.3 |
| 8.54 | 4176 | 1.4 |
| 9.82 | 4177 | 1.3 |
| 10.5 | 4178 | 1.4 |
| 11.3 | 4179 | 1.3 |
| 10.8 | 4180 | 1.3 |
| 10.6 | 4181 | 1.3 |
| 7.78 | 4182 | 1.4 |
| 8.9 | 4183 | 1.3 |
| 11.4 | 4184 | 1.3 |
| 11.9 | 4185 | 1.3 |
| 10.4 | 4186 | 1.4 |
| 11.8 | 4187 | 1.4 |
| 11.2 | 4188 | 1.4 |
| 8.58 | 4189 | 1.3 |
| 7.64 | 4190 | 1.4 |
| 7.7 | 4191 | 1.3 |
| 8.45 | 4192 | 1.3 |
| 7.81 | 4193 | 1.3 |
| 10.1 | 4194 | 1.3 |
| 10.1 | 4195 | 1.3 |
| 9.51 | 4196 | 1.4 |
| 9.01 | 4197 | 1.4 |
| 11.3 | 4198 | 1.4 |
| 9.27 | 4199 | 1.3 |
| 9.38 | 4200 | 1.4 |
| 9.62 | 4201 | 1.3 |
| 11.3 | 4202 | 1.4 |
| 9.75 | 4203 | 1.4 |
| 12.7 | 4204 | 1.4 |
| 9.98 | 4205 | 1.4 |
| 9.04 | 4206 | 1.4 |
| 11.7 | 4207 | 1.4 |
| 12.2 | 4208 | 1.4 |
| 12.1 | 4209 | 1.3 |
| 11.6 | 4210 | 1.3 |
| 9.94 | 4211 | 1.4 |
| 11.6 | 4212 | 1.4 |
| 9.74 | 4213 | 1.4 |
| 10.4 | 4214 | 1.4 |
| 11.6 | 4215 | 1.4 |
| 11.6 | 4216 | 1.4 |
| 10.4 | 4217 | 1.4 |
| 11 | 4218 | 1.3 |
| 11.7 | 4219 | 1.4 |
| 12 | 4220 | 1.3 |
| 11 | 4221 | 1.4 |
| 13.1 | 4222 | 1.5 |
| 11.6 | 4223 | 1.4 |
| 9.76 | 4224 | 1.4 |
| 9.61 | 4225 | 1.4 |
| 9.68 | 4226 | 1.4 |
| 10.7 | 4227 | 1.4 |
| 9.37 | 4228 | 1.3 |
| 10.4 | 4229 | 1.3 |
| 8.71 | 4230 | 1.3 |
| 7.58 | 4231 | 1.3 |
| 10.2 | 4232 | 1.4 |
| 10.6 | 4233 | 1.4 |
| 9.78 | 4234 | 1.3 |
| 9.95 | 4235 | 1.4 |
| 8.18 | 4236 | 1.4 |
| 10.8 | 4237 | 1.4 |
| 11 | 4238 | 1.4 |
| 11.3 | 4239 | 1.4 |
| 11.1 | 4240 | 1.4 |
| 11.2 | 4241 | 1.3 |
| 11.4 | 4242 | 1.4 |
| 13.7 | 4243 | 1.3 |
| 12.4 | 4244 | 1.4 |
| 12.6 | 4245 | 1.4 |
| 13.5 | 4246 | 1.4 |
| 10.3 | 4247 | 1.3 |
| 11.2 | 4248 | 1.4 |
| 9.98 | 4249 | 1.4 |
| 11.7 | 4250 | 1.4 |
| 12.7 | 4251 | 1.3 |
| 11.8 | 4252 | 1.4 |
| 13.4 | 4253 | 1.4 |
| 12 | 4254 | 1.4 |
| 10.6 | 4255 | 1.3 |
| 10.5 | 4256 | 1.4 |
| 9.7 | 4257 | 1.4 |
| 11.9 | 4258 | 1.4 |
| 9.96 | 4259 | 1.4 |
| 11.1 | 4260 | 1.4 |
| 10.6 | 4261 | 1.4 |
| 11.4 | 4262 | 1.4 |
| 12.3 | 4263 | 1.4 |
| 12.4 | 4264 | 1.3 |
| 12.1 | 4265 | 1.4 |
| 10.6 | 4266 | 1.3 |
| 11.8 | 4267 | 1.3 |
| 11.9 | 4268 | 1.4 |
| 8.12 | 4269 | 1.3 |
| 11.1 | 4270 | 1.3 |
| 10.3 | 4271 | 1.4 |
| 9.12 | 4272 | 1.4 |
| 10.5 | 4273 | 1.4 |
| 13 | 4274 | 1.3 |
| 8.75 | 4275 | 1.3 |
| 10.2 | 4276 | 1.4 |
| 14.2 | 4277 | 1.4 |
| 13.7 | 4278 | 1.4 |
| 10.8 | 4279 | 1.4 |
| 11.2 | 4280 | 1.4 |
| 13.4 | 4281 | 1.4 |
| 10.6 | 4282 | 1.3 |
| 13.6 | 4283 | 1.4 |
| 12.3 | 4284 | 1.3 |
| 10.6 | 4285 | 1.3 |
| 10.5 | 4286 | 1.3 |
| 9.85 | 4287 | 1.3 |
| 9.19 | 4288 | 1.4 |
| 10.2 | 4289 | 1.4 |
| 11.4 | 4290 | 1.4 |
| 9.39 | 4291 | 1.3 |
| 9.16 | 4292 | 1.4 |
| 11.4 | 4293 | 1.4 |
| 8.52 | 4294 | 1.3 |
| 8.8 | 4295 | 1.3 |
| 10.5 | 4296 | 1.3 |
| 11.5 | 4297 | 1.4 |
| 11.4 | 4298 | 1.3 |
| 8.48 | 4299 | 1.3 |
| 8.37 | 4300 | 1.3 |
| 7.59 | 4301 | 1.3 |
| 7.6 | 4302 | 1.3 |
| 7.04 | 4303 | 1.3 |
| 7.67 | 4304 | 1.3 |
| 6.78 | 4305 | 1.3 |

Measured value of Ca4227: 1.6 angstrom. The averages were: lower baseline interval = 11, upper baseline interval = 11.9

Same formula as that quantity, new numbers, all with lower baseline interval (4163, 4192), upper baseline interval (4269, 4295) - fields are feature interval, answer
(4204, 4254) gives -3.5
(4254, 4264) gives -0.4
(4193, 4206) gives -0.1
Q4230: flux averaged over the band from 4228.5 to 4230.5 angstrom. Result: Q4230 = 9.55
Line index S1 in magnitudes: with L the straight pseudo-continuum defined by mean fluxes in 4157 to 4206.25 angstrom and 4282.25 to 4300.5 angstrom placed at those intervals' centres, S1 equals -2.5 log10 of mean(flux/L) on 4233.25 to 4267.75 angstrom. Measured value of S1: -0.12 mag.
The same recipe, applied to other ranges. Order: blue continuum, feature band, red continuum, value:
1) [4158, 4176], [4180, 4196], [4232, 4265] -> 0.045 mag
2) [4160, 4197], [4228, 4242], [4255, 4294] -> 0.039 mag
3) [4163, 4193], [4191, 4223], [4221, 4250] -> -0.039 mag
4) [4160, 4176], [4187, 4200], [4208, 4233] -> 0.089 mag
